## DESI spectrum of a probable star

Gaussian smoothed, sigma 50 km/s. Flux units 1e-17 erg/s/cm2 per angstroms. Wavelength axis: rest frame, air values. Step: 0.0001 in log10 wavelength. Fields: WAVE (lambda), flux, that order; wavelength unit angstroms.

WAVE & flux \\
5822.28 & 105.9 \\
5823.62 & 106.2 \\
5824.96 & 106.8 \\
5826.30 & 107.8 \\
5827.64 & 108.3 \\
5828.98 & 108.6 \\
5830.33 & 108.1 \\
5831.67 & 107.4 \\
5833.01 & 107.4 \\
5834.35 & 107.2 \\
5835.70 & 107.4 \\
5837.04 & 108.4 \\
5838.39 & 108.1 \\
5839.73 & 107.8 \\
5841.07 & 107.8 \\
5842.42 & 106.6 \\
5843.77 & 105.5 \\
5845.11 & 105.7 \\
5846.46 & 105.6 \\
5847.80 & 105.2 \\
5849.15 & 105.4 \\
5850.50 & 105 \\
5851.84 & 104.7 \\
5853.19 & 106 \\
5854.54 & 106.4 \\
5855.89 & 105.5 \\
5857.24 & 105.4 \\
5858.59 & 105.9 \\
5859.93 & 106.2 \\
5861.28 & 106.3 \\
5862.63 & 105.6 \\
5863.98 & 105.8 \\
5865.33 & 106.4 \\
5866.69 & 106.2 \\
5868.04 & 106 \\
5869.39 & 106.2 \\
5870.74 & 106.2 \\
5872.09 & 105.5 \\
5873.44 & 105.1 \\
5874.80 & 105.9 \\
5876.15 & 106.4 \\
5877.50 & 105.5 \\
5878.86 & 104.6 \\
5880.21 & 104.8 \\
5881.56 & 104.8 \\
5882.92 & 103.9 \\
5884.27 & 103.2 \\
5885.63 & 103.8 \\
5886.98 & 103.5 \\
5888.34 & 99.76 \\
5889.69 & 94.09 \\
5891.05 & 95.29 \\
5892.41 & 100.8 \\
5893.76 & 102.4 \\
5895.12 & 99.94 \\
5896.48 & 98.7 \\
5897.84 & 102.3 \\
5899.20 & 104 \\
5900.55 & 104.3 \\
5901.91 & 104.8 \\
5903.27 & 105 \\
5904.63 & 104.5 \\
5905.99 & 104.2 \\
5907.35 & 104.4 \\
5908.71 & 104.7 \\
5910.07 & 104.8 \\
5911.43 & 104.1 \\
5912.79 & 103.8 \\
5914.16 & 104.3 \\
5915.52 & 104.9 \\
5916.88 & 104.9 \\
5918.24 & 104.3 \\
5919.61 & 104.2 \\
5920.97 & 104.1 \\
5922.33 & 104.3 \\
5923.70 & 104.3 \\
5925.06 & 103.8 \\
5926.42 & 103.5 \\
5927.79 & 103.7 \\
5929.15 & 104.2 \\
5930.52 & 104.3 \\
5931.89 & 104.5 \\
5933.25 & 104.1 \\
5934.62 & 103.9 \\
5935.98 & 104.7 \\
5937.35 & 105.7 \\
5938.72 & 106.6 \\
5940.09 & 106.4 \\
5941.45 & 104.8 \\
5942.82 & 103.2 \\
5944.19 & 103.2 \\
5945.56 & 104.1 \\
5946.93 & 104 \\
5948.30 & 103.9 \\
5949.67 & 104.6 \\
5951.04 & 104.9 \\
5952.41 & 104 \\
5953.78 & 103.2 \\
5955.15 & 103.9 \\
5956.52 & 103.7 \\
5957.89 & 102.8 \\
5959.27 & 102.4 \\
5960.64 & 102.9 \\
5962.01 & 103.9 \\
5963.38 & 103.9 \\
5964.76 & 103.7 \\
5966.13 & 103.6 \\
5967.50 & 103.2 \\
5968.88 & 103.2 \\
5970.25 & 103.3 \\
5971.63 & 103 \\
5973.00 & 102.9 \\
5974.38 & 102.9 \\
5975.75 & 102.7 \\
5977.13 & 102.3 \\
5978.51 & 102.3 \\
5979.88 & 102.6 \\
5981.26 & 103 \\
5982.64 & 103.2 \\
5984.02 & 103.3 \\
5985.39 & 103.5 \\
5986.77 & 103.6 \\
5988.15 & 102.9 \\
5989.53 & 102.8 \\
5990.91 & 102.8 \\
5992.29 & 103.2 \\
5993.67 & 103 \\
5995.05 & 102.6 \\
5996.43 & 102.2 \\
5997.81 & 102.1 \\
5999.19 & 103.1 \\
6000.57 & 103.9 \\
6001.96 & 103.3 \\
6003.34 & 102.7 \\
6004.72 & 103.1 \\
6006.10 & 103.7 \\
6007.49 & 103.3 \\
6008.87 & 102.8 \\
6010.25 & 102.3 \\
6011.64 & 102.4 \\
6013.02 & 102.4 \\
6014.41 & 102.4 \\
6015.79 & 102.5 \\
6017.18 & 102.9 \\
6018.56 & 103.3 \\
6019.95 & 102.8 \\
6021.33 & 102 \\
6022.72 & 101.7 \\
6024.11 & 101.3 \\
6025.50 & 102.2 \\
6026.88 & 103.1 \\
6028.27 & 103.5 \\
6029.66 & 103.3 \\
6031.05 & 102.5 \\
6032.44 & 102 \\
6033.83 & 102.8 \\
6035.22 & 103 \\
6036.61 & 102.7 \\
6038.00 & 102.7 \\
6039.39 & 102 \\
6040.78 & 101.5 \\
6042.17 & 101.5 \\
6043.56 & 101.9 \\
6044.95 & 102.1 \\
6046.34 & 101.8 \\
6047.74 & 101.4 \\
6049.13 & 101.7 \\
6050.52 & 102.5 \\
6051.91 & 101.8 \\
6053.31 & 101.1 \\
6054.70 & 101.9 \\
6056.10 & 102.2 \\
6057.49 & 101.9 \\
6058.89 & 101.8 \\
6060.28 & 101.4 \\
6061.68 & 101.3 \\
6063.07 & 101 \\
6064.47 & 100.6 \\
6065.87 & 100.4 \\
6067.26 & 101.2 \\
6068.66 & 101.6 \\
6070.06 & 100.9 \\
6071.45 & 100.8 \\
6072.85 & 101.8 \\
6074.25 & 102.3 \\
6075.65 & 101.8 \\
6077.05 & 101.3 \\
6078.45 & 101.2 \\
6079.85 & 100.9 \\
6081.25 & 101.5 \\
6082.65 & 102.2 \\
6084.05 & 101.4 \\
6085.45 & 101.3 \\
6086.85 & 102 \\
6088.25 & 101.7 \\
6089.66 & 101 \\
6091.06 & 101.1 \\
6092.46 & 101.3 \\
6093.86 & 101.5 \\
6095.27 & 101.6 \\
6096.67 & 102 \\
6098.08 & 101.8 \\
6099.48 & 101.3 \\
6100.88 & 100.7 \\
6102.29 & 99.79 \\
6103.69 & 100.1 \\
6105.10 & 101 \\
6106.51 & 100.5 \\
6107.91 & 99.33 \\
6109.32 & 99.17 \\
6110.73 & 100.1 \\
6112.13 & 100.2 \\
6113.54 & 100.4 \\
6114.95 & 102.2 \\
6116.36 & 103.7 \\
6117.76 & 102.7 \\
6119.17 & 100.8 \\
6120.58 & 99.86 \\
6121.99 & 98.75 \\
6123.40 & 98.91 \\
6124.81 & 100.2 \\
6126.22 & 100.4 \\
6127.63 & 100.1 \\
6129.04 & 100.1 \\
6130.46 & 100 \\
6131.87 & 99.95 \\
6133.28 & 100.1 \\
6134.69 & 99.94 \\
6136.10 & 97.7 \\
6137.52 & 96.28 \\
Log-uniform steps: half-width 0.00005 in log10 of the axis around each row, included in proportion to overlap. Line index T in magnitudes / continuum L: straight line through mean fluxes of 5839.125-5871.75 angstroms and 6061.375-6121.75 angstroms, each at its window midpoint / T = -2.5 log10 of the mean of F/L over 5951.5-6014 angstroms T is 0.003 mag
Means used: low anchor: 106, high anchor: 101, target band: 103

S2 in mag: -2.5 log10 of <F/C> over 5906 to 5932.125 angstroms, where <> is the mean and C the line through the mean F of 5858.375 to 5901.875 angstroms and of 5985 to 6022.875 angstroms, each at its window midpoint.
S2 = -0.01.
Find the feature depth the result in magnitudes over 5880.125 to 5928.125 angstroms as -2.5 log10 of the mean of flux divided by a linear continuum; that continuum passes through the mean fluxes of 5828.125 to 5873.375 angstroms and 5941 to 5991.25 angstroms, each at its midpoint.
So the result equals 0.02 mag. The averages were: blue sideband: 106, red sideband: 103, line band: 103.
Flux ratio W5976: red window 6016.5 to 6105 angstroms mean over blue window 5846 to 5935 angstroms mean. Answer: 0.98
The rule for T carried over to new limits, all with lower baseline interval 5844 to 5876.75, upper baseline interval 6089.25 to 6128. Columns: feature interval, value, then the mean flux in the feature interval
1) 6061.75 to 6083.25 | 0.00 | 101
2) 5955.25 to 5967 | 0.00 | 103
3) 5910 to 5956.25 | 0.00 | 104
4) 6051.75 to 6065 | 0.00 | 101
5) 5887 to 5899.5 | 0.06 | 99.7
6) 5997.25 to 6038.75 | 0.00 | 103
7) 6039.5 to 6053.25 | 0.00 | 102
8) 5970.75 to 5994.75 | 0.00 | 103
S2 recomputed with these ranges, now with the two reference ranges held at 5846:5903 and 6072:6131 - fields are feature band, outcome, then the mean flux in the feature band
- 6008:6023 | 0.00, 103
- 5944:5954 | -0.01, 104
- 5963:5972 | -0.01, 103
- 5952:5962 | 0.00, 103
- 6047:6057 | 0.00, 102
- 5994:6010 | -0.01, 103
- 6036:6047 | 0.00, 102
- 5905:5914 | -0.01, 104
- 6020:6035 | -0.01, 102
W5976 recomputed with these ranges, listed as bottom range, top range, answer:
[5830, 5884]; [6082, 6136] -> 0.95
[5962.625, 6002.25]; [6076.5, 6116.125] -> 0.98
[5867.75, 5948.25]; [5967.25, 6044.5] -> 0.99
